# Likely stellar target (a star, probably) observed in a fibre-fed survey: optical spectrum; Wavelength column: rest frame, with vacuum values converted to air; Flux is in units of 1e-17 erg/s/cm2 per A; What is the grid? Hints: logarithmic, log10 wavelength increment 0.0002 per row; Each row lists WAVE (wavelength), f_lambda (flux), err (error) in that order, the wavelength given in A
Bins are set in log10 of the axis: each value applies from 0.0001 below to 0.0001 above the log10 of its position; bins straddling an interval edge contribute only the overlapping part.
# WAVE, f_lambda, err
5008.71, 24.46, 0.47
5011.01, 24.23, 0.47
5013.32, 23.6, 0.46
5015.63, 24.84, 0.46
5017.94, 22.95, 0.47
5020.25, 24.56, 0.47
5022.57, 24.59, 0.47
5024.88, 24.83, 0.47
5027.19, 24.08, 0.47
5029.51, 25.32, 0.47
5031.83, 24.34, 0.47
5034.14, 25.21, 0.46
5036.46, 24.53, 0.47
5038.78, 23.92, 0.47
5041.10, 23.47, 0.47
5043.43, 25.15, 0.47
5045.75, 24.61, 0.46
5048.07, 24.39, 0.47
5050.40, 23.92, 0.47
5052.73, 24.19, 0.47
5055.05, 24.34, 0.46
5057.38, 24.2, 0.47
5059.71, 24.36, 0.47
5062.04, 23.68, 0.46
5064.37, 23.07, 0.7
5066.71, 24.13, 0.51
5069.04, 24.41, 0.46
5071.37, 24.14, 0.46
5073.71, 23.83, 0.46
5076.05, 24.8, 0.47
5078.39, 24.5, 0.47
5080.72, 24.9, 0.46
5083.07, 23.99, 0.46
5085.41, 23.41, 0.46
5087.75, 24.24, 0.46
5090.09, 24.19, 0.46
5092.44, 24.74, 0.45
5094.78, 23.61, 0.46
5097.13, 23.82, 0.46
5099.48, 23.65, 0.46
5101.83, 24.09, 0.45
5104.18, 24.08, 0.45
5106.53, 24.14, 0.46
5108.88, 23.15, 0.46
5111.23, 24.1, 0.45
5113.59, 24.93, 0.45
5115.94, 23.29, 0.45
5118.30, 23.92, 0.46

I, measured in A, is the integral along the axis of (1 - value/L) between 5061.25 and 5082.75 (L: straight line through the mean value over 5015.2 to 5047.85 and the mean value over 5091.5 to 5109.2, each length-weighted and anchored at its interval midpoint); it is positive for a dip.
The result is -0.01 A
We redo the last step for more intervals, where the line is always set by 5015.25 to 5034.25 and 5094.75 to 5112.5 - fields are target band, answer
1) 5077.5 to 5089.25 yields -0.1 A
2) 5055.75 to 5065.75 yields 0.1 A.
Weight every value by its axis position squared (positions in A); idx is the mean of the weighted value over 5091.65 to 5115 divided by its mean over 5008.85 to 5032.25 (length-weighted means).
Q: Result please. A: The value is 1.0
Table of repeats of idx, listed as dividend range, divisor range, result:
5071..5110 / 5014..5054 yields 1.01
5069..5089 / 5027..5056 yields 1.01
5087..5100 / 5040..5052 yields 1.01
